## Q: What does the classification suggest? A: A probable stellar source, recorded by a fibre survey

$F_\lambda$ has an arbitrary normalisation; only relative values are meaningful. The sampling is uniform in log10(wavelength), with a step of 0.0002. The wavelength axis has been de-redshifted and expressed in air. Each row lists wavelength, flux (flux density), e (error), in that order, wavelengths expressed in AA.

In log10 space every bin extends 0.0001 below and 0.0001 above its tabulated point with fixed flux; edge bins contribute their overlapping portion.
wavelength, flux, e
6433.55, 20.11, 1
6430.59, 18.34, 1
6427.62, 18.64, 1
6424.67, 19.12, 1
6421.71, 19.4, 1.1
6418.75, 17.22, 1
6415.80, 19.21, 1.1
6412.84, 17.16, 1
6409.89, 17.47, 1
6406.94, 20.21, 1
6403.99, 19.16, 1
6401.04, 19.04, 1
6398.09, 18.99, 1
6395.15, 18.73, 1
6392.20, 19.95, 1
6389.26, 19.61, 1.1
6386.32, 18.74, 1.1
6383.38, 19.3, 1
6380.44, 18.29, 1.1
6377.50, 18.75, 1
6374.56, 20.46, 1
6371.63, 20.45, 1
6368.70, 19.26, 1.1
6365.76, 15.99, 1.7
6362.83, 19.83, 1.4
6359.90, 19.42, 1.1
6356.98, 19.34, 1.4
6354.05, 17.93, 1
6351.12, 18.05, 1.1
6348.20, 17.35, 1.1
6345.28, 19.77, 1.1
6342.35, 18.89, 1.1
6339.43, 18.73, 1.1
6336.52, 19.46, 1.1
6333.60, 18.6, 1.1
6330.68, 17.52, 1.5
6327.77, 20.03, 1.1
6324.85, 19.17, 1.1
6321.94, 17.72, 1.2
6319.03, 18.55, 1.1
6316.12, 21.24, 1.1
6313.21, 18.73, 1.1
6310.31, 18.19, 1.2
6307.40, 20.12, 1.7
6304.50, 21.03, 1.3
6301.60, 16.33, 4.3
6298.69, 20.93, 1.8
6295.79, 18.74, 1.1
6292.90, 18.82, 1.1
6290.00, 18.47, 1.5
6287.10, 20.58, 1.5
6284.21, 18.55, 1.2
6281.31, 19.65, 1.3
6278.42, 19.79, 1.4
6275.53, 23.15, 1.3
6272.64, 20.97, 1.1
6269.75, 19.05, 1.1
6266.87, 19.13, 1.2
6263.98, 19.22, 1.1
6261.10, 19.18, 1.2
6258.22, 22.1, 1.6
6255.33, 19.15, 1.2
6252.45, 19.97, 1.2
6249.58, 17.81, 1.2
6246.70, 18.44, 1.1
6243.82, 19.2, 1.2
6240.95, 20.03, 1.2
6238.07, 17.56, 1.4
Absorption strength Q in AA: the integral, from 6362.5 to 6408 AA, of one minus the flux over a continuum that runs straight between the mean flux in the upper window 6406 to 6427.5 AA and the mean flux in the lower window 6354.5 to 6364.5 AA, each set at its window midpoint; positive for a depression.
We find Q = -0.5 AA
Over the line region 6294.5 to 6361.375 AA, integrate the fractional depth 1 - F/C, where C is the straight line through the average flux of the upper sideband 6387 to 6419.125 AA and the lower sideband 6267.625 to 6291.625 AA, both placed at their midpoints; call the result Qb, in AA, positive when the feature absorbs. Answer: 2.0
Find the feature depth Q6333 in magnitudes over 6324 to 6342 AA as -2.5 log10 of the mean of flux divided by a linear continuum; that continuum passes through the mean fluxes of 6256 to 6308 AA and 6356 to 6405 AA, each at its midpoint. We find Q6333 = 0.03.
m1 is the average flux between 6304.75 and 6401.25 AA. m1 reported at 19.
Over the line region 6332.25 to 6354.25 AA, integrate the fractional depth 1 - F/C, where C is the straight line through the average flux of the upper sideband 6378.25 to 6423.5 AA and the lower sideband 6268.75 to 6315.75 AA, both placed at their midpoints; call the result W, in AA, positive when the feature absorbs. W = 0.70 AA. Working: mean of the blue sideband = 19.6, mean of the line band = 18.6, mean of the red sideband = 18.8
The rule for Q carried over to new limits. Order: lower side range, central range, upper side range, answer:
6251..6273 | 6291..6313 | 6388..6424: 0.5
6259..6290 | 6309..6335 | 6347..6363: 0.4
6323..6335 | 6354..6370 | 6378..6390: 0.2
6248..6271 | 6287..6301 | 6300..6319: 0.1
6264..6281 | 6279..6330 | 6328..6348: 0.9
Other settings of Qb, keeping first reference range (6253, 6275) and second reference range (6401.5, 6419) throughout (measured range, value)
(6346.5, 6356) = 0.6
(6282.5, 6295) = 0.4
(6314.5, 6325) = 0.1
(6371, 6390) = -0.5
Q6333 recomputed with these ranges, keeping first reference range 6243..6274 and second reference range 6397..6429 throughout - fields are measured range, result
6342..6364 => 0.011 mag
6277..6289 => -0.013 mag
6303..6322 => -0.016 mag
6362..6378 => -0.012 mag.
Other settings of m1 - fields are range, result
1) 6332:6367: 18.6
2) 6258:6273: 19.7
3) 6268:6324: 19.5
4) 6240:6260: 19.5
